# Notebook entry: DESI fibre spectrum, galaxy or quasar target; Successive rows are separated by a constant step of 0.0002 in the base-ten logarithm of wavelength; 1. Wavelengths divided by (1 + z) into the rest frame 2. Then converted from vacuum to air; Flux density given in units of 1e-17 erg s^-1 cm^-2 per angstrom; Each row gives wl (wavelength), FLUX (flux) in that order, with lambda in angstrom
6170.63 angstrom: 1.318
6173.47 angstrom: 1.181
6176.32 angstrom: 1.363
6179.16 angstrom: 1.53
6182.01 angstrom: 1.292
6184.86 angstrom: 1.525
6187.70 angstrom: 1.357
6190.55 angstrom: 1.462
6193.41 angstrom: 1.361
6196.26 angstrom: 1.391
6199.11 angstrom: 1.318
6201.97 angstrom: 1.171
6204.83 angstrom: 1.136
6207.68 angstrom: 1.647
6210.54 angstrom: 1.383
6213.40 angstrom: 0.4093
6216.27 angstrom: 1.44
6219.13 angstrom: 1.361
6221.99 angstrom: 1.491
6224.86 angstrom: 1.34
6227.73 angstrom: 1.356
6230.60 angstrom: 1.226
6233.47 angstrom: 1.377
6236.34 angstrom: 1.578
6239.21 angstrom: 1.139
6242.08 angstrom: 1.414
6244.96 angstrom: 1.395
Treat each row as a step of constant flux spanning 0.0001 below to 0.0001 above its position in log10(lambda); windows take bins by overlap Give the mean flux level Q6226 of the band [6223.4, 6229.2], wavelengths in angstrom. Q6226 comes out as 1.35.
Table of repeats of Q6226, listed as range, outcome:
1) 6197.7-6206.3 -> 1.21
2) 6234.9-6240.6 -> 1.36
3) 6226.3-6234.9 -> 1.32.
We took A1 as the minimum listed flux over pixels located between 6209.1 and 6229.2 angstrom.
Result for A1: 0.4093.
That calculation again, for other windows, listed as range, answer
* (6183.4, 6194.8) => 1.357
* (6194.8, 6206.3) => 1.136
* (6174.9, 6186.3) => 1.292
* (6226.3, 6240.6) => 1.139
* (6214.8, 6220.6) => 1.361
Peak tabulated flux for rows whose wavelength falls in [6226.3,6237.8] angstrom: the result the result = 1.578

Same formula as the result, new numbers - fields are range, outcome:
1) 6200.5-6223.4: 1.647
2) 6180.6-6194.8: 1.525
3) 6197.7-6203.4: 1.318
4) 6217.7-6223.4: 1.491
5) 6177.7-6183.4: 1.53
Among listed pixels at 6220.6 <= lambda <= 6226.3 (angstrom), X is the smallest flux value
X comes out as 1.34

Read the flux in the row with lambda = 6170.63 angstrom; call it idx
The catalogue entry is 1.318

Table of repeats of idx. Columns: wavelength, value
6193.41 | 1.361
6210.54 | 1.383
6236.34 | 1.578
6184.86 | 1.525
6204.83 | 1.136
